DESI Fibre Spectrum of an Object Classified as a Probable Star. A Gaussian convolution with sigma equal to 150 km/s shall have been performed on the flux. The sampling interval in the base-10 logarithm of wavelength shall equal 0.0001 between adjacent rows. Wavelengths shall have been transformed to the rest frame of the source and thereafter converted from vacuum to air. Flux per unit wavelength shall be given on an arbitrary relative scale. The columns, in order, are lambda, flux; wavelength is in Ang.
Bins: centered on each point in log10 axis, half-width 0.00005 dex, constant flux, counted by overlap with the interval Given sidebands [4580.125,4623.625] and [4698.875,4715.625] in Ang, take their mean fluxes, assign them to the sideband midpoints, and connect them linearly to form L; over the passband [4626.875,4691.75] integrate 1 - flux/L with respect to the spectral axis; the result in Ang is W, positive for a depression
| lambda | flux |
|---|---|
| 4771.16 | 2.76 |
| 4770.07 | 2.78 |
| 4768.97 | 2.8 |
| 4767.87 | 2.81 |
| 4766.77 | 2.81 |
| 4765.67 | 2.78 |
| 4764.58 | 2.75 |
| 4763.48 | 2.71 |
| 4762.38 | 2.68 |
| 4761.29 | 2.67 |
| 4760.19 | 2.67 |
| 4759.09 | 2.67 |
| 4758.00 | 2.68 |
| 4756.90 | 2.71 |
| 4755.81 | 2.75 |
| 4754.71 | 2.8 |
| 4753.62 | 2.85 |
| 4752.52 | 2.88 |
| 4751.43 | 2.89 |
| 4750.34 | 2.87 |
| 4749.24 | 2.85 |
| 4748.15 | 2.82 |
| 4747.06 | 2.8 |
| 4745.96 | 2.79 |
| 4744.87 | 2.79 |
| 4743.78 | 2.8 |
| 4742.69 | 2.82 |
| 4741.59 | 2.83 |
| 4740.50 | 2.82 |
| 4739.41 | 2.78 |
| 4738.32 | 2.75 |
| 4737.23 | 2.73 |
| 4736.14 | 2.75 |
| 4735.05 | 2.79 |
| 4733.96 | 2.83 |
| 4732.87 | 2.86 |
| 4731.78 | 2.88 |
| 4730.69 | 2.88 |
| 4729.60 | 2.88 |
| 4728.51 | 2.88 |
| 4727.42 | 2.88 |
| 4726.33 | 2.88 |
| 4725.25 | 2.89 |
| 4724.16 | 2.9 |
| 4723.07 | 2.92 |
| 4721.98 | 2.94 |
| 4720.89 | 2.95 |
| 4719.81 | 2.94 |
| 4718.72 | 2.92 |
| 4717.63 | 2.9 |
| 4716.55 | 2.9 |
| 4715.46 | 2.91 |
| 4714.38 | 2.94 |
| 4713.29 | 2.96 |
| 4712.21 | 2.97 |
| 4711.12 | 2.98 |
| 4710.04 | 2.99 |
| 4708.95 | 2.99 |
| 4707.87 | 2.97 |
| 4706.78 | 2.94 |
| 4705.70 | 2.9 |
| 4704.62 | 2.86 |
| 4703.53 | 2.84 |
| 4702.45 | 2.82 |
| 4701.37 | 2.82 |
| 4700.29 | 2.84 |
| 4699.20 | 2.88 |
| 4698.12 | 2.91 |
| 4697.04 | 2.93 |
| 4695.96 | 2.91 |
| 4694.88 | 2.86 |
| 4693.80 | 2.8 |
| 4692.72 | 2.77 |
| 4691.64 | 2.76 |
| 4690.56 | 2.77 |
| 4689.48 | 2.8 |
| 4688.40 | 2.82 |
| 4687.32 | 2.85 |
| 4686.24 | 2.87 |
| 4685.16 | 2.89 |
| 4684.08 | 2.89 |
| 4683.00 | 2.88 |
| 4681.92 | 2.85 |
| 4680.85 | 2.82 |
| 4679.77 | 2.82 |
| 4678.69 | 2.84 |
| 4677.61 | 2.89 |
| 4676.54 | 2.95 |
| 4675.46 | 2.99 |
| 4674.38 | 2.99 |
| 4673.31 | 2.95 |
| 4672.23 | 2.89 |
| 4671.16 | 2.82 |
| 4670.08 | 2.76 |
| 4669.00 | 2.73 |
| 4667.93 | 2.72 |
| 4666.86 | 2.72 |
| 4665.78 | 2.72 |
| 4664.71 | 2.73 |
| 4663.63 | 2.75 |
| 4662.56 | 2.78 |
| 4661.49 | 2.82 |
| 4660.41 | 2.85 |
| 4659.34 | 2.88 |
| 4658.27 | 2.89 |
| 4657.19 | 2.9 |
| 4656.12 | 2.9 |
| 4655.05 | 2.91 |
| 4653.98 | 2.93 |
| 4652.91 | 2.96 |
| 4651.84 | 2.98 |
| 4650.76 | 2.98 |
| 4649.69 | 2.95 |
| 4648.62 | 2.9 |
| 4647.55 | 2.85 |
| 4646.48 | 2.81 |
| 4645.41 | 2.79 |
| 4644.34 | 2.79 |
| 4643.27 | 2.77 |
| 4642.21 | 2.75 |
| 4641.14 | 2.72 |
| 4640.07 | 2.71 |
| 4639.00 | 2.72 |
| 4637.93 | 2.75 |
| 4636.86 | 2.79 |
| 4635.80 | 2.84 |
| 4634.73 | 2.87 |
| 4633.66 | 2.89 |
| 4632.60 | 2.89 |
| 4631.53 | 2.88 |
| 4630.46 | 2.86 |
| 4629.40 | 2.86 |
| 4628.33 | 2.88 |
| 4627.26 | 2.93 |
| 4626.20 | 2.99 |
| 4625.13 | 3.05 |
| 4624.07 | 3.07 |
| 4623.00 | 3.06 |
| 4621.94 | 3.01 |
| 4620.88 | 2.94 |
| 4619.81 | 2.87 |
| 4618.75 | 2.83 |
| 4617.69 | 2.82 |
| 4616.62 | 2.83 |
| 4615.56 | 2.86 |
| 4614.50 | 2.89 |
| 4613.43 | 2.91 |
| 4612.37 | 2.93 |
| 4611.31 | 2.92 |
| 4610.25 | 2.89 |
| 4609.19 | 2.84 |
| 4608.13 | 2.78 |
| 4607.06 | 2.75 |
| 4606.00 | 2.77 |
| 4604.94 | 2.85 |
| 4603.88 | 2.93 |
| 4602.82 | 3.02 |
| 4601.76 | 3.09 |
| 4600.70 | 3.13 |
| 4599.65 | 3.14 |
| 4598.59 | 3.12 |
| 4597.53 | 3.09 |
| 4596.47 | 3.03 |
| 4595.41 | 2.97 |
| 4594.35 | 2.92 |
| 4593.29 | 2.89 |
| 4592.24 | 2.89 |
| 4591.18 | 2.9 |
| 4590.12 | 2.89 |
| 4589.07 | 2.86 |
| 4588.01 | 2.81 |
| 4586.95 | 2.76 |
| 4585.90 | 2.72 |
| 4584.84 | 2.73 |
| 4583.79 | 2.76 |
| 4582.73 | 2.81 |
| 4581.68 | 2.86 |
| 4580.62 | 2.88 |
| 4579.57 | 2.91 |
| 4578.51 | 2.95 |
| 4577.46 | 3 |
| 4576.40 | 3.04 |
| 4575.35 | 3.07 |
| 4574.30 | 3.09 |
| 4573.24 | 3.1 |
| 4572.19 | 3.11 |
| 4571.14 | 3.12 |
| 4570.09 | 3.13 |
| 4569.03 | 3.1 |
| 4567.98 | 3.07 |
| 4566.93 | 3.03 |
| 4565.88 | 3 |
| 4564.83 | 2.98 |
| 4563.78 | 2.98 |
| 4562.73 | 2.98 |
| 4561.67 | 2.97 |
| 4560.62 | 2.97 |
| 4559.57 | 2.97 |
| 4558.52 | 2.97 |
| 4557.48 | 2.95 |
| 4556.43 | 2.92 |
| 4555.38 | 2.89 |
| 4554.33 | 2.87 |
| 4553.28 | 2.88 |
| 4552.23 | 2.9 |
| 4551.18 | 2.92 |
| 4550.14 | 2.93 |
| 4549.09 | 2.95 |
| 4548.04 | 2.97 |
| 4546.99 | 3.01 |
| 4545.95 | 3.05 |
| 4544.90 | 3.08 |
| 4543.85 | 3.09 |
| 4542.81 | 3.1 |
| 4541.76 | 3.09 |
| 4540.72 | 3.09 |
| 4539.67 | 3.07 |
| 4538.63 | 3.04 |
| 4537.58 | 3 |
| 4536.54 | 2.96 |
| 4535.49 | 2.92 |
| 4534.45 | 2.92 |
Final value 1.4 Ang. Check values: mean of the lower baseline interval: 2.9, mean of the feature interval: 2.84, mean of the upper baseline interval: 2.91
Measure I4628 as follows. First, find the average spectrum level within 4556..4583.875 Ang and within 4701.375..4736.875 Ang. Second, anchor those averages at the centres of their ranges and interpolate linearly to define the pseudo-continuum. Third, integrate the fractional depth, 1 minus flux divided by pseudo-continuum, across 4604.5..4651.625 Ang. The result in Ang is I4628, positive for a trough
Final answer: 1.5 Ang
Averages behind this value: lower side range 2.99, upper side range 2.9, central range 2.86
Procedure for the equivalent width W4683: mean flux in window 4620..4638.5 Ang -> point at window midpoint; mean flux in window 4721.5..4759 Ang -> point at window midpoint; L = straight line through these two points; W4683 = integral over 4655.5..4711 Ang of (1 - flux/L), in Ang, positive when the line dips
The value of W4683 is 0.3 Ang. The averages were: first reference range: 2.91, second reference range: 2.83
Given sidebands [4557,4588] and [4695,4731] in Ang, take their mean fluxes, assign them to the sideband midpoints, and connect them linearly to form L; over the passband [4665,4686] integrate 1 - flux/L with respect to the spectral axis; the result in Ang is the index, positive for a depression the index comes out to 0.5 Ang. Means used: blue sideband 2.96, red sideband 2.91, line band 2.85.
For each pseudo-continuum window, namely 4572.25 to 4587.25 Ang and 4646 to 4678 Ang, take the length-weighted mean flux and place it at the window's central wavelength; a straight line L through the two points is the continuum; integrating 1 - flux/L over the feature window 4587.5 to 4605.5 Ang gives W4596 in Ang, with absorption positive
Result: -0.42 Ang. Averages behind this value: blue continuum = 2.91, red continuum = 2.86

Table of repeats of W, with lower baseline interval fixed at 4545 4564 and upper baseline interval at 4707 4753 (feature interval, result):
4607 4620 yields 0.3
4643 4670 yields 0.6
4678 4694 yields 0.4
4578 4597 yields 0.5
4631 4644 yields 0.5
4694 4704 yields 0.1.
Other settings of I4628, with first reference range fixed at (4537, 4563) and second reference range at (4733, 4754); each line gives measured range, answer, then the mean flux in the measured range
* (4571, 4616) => 0.3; 2.93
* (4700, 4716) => -0.4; 2.92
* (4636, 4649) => 0.6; 2.78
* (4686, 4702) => 0.1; 2.84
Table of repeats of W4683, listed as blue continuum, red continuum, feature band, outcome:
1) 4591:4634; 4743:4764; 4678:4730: -1.0 Ang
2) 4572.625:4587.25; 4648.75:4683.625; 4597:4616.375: -0.3 Ang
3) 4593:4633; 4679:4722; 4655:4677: 0.5 Ang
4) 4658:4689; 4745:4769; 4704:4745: -1.2 Ang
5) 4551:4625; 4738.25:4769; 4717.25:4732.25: -0.5 Ang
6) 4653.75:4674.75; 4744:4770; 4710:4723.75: -0.7 Ang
